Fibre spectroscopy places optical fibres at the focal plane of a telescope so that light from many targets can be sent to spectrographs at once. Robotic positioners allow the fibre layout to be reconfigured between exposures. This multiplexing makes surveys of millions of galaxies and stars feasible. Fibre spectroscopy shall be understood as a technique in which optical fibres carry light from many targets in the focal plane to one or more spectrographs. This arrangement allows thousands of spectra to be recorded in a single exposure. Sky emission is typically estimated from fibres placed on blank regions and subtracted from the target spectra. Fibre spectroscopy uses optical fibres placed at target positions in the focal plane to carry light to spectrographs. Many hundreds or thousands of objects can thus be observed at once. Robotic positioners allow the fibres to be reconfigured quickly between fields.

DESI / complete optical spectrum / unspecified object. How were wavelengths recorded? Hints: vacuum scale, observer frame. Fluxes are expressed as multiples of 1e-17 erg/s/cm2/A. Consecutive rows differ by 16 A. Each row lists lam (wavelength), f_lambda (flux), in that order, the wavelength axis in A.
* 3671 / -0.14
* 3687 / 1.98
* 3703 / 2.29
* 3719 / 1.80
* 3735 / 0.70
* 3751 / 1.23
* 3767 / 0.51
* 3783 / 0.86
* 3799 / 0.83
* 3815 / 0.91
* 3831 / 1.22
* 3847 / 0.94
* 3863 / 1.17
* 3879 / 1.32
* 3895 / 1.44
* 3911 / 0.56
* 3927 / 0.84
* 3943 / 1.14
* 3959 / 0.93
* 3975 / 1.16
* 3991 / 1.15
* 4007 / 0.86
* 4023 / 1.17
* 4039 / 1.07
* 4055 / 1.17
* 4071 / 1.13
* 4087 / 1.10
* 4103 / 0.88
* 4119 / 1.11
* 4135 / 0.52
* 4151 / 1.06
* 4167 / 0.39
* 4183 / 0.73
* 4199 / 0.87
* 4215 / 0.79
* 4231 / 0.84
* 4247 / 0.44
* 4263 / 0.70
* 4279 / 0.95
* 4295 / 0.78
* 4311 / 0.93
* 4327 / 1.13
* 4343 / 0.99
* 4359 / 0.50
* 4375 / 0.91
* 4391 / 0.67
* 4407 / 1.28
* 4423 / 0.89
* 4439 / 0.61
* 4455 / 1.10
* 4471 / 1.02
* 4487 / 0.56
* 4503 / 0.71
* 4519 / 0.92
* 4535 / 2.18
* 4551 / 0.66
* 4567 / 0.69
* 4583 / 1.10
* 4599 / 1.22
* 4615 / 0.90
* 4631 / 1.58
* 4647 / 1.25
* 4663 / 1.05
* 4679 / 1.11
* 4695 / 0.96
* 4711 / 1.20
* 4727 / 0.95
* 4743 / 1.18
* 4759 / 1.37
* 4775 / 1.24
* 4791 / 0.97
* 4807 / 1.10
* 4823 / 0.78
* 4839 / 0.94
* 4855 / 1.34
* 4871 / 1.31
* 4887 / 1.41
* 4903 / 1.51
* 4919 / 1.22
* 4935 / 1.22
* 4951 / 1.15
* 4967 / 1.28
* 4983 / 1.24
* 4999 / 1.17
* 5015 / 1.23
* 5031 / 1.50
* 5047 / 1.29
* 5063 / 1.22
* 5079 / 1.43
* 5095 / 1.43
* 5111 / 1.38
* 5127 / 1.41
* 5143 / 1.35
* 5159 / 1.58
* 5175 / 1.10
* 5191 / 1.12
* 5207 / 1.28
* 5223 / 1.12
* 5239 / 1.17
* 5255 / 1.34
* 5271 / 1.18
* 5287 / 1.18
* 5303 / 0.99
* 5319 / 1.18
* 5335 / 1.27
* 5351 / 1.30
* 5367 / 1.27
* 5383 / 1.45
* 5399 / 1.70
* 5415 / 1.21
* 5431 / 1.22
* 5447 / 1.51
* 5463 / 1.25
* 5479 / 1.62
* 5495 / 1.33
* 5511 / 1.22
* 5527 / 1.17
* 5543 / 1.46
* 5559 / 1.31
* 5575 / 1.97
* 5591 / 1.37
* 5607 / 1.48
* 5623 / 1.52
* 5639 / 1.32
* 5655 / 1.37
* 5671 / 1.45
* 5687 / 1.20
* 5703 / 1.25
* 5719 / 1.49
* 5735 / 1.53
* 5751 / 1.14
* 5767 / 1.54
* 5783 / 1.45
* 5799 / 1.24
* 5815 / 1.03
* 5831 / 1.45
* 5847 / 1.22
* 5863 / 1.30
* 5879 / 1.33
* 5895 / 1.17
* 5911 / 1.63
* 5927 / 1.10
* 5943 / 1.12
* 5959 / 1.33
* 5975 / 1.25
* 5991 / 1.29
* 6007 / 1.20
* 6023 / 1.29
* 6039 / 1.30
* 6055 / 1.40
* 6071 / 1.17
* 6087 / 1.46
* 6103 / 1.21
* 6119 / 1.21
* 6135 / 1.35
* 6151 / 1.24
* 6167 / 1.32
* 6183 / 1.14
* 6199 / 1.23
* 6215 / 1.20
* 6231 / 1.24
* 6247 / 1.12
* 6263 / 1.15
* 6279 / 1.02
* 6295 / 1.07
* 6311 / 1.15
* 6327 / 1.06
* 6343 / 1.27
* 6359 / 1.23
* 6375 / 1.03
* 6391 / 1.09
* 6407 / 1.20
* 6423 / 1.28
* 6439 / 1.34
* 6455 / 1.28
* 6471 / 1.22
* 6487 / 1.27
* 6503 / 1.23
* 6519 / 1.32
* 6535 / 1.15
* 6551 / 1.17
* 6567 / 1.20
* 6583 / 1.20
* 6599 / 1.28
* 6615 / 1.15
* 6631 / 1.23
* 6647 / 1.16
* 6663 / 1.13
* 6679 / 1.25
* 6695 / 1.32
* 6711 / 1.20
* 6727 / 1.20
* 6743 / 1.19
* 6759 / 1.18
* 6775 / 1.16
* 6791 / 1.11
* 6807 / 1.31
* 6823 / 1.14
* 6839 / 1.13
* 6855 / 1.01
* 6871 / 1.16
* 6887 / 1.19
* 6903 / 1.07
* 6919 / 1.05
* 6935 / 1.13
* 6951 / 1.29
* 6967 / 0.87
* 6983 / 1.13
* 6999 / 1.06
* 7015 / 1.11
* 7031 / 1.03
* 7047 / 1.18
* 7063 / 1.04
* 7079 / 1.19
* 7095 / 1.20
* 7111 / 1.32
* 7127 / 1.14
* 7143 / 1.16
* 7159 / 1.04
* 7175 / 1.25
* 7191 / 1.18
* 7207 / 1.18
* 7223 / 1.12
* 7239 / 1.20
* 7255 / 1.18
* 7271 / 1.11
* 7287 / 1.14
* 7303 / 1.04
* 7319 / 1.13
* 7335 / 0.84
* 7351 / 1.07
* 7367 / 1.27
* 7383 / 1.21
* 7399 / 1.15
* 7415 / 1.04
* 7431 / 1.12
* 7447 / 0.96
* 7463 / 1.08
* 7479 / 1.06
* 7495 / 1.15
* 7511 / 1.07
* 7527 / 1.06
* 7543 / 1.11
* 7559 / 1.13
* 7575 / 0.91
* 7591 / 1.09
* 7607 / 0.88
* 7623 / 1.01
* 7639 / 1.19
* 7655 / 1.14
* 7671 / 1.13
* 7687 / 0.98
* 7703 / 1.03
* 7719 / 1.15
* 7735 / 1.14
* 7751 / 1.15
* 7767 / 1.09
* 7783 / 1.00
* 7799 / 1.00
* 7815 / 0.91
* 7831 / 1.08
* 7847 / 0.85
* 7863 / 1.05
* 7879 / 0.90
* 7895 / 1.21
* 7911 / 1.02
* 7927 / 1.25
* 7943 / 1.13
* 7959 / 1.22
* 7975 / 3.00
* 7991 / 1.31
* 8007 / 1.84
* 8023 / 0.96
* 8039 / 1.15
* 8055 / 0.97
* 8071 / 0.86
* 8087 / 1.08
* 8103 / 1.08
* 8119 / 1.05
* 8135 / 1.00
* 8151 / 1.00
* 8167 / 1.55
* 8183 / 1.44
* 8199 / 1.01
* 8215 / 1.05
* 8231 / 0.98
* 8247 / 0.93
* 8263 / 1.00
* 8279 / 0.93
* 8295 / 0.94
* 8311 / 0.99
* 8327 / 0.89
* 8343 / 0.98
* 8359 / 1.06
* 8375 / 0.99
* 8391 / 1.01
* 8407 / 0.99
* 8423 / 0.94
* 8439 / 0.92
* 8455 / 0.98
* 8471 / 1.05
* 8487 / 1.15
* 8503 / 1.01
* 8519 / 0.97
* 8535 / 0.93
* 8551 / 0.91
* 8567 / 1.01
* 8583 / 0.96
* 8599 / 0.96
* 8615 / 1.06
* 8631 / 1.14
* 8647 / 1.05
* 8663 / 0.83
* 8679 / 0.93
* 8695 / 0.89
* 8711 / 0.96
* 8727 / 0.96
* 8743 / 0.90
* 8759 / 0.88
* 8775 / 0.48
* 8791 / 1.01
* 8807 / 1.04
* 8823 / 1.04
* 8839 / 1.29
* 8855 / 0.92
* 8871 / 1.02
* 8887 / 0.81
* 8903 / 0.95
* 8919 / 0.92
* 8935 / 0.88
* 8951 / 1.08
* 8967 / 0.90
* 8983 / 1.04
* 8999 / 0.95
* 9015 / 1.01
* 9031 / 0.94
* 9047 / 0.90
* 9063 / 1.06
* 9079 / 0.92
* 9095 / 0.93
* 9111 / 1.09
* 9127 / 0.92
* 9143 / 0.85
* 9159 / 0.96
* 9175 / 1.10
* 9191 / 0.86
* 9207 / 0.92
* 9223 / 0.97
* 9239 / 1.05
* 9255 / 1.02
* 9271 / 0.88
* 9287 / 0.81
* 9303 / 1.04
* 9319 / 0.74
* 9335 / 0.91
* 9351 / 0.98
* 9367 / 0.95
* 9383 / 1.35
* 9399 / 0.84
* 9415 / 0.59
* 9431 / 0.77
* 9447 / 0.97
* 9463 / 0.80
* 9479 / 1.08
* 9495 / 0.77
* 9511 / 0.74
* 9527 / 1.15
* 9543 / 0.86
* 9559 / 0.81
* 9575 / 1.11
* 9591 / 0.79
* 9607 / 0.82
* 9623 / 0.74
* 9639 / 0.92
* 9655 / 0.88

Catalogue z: 0.22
